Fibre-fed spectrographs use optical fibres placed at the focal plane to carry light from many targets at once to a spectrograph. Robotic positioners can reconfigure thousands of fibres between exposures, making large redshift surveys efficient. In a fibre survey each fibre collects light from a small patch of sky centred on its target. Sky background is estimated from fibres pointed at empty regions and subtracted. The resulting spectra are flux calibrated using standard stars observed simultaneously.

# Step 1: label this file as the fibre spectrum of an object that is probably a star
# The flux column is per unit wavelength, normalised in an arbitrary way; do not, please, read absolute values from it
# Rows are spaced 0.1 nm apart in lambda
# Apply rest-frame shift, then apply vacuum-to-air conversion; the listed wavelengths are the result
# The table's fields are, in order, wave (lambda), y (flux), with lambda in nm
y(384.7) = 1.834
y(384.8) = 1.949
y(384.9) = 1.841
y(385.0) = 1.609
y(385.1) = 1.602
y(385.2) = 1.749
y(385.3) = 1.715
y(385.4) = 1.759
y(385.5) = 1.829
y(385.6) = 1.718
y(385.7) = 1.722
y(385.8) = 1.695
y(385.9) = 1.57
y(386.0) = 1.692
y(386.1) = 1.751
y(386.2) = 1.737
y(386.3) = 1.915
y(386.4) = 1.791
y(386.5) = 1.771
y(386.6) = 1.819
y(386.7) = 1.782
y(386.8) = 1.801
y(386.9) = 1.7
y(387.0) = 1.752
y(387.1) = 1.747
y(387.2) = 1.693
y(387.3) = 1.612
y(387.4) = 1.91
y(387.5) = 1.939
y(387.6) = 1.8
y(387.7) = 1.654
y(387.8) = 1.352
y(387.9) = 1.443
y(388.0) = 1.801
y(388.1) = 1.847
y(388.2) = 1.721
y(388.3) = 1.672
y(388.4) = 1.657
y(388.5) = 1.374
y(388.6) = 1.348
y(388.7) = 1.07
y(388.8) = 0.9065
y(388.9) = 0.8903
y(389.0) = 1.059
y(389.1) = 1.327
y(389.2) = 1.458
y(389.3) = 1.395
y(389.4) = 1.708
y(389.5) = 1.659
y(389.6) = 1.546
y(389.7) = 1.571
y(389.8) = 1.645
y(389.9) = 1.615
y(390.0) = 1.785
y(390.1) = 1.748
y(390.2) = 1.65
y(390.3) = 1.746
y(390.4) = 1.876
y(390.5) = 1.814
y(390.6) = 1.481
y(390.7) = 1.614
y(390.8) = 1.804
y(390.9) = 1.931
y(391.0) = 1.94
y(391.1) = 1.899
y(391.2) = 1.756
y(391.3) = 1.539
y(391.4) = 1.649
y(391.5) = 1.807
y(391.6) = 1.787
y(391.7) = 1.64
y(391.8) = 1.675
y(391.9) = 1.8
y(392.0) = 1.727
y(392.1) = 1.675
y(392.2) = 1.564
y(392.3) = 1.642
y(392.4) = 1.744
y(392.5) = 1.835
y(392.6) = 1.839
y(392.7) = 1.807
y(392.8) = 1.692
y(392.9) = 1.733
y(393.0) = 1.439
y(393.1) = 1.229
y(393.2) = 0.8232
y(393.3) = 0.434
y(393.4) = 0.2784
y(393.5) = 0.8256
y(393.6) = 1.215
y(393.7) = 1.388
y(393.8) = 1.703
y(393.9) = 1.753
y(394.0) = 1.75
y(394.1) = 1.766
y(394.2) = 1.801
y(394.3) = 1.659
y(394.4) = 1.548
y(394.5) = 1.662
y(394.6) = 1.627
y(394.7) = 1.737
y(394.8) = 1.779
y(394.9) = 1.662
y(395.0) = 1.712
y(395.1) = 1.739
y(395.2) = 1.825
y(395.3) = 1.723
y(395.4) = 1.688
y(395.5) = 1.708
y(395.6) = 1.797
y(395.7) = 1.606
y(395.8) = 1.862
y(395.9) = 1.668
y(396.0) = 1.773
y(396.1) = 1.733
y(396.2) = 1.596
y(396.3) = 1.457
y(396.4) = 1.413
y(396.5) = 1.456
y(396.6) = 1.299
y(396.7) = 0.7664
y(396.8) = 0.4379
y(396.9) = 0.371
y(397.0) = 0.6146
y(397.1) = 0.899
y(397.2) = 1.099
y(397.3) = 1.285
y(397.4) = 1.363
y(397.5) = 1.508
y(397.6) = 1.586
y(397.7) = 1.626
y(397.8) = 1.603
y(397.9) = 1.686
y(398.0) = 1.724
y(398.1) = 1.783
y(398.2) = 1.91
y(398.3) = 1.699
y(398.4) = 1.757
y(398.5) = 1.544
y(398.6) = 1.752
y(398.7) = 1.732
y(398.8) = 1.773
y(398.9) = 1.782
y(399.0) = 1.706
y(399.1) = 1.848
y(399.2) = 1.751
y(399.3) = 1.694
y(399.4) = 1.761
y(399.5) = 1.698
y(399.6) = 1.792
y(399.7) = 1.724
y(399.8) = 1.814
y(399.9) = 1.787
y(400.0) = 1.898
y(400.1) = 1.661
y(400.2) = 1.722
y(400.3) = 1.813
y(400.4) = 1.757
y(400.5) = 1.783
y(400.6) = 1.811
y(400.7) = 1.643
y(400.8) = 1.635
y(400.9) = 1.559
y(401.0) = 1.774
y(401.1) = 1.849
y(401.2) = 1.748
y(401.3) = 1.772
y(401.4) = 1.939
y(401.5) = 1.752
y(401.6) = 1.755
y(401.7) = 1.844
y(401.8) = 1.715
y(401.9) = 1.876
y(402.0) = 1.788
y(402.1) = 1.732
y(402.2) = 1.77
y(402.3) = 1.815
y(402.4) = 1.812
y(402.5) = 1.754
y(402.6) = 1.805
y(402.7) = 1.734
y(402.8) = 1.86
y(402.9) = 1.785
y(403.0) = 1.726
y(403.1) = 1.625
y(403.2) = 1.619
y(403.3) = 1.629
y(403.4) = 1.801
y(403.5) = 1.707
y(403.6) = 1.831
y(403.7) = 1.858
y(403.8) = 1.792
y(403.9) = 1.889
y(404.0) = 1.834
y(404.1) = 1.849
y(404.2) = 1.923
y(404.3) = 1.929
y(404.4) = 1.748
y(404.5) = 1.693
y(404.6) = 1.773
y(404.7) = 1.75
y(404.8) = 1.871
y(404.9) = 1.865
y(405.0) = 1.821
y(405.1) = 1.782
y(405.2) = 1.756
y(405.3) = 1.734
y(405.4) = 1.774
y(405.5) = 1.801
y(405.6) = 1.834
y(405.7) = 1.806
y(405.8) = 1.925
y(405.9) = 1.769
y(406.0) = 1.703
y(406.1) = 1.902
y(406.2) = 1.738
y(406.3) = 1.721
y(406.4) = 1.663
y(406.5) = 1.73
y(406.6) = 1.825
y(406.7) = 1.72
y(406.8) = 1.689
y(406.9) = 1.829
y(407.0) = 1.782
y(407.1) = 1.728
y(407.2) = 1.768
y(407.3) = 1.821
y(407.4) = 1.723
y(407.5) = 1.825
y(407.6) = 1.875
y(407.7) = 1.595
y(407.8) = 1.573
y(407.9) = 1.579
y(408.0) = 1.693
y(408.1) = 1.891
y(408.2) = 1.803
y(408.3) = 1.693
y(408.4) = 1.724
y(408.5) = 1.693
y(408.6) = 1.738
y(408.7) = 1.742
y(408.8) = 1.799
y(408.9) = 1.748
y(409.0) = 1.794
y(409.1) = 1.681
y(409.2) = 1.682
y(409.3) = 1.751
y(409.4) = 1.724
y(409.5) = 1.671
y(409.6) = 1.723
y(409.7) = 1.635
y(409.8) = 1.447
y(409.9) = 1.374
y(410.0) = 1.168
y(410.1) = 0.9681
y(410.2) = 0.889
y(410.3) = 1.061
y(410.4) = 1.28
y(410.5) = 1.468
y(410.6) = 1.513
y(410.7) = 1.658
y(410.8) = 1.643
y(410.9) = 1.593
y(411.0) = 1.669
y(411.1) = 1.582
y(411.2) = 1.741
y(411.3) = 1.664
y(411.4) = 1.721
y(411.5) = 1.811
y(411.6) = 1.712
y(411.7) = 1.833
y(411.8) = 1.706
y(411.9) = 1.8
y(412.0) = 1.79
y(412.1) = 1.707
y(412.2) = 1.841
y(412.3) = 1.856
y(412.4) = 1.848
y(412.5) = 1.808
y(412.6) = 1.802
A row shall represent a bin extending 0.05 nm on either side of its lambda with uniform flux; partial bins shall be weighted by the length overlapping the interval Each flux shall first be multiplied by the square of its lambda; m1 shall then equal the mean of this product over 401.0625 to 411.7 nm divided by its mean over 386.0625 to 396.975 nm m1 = 1.17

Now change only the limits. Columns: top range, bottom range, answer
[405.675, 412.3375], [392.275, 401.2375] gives 1.13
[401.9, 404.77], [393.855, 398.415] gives 1.21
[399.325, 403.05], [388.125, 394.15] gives 1.21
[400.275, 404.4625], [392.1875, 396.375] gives 1.18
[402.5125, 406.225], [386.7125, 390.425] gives 1.23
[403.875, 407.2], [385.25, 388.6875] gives 1.16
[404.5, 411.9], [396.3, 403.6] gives 1.07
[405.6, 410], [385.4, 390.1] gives 1.18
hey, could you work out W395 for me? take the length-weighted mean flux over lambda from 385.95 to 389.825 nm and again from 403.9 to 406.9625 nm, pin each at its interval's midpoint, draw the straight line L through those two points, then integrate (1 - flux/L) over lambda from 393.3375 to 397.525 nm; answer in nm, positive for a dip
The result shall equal 0.604 nm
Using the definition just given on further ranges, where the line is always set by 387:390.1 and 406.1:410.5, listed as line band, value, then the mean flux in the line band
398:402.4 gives -0.43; 1.76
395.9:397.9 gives 0.39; 1.28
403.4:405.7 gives -0.26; 1.81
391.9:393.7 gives 0.20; 1.39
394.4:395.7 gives -0.11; 1.71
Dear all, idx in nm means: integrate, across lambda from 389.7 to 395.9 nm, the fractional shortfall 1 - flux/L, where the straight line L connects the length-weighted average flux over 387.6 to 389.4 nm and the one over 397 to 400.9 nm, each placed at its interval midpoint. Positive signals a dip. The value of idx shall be -0.433 nm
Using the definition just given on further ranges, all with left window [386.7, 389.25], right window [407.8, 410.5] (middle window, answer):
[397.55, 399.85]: -0.25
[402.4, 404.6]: -0.30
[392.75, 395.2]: 0.14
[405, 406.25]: -0.18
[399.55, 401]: -0.17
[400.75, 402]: -0.16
